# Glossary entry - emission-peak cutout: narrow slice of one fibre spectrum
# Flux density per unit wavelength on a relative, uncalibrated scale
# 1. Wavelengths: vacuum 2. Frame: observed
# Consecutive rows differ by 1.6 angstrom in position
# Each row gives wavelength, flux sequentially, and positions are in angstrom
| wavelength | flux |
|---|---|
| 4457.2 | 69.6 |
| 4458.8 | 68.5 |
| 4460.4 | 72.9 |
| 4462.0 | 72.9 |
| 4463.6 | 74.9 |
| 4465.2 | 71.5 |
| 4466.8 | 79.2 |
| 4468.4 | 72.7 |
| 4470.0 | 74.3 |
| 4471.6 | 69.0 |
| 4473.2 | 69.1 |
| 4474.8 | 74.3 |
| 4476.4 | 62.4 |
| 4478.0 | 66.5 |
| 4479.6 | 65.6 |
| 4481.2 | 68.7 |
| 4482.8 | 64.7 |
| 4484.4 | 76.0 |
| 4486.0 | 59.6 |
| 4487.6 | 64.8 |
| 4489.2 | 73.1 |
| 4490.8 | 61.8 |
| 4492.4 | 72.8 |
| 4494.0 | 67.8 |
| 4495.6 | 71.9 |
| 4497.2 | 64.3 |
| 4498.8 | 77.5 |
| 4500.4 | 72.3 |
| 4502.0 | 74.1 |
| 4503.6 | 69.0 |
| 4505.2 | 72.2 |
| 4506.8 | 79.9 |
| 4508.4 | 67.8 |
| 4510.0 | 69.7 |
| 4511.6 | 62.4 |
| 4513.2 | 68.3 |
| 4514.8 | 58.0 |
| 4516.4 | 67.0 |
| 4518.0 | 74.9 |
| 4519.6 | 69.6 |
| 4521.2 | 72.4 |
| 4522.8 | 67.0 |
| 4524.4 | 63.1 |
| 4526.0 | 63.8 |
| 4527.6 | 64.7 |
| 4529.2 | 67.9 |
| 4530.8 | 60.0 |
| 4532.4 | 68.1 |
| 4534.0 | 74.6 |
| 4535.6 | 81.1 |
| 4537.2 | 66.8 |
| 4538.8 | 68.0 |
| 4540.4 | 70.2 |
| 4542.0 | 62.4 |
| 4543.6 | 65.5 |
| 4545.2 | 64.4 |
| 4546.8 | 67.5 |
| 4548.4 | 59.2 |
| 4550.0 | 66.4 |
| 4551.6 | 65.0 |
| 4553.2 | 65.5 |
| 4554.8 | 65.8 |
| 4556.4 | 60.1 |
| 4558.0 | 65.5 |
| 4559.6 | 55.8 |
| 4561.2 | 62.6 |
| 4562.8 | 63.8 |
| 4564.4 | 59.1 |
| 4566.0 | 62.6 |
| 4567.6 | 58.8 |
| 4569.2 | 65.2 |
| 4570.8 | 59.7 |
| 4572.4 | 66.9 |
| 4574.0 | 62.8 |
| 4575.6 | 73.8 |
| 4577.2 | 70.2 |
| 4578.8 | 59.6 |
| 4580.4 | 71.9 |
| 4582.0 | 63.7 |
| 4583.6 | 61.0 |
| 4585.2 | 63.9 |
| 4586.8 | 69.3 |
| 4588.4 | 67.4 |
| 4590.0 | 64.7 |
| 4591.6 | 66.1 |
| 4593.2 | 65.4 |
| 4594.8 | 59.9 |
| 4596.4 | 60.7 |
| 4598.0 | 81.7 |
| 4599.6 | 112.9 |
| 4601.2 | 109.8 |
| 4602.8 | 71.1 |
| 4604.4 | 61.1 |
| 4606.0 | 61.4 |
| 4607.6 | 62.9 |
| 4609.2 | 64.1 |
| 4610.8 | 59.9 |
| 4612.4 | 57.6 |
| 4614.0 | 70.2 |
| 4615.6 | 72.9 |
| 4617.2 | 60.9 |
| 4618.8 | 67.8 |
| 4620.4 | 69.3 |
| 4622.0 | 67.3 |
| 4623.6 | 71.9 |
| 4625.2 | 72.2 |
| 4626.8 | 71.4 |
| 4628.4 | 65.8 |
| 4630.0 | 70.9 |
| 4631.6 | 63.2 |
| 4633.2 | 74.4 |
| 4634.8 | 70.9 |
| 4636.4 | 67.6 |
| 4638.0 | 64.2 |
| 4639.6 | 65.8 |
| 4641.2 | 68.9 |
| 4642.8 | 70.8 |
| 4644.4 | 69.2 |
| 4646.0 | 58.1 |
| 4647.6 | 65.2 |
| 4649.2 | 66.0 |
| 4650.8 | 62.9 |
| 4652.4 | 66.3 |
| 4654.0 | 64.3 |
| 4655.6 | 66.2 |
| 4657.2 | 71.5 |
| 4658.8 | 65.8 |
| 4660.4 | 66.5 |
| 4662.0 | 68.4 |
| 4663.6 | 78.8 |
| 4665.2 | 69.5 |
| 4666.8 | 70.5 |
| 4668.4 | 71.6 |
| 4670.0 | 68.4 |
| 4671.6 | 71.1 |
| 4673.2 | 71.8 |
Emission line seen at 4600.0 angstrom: Hgamma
